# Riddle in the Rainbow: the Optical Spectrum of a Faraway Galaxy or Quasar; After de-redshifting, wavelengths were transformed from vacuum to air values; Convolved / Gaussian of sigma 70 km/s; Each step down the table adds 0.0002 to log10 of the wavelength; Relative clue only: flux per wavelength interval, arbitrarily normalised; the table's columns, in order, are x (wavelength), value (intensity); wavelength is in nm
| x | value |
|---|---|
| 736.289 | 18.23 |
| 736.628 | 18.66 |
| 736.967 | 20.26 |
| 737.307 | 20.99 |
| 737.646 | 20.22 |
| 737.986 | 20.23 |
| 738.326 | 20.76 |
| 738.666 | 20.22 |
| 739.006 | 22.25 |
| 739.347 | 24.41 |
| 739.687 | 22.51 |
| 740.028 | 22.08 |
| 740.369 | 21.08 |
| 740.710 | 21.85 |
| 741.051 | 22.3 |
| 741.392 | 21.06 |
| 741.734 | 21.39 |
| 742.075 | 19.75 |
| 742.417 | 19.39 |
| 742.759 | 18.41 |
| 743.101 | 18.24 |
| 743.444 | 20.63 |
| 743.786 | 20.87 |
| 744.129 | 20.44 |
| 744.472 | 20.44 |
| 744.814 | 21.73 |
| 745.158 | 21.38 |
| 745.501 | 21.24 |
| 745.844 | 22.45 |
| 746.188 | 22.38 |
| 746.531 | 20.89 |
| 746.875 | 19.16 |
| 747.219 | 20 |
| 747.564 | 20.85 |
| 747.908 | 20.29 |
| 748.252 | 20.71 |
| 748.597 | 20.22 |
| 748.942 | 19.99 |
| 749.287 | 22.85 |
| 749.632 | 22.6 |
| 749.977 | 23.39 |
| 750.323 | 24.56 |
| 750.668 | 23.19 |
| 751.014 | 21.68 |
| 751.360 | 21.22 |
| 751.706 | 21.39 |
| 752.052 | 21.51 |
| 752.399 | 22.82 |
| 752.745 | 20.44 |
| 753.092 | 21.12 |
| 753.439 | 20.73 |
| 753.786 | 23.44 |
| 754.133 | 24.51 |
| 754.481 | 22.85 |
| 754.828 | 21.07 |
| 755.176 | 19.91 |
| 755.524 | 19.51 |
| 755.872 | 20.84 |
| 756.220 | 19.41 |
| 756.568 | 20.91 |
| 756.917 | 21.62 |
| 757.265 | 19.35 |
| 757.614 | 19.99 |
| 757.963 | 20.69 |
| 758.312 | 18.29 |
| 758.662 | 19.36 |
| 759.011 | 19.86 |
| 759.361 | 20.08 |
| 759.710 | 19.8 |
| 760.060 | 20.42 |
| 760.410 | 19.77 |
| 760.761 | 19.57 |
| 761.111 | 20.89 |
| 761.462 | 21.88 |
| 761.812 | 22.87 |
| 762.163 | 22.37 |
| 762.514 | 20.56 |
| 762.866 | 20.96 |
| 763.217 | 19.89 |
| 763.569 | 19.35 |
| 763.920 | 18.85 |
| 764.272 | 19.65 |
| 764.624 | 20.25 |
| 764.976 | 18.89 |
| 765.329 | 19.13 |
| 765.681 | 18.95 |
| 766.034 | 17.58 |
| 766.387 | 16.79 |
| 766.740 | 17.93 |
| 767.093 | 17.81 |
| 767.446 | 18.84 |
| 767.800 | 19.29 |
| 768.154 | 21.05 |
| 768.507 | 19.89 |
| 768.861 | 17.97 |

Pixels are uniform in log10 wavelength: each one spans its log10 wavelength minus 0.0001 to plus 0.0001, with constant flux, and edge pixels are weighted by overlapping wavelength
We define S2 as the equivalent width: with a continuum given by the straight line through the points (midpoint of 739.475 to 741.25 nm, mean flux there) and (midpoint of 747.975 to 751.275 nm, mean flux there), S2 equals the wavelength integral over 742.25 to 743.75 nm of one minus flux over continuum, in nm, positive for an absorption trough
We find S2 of 0.18 nm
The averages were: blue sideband 22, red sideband 22.1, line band 19.3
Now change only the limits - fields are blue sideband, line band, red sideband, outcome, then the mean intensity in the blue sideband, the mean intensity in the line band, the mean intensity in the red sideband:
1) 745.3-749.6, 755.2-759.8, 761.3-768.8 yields 0.052 nm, 21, 20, 19.6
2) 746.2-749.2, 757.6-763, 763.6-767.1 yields -0.369 nm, 20.5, 20.5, 18.7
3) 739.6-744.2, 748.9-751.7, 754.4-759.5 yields -0.284 nm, 20.7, 22.5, 20.2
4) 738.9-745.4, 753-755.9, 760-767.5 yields -0.189 nm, 21.1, 21.6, 19.7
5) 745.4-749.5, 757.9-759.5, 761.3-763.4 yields 0.129 nm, 20.9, 19.6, 21.4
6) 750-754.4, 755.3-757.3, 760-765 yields 0.113 nm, 22.3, 20.3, 20.5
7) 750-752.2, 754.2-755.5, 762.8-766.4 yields 0.008 nm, 22.3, 21.3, 19.2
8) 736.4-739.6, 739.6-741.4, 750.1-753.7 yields -0.066 nm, 20.9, 21.9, 21.9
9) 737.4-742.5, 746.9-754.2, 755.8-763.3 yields -0.299 nm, 21.3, 21.7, 20.4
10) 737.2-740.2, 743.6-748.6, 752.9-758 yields 0.102 nm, 21.5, 20.9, 21.1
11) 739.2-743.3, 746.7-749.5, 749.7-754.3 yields 0.167 nm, 21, 20.5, 22.3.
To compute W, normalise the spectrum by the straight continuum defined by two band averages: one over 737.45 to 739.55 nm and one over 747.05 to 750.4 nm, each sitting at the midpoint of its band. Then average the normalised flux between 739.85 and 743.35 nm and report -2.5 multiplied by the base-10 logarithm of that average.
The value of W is 0.043 mag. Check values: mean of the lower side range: 21.4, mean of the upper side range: 21.5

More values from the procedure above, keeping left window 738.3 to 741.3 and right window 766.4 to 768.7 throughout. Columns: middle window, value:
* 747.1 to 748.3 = 0.03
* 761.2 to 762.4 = -0.13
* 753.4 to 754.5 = -0.13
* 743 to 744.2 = 0.08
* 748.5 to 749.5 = -0.01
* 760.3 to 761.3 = -0.02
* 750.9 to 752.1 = -0.04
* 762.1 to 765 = -0.04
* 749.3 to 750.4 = -0.12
